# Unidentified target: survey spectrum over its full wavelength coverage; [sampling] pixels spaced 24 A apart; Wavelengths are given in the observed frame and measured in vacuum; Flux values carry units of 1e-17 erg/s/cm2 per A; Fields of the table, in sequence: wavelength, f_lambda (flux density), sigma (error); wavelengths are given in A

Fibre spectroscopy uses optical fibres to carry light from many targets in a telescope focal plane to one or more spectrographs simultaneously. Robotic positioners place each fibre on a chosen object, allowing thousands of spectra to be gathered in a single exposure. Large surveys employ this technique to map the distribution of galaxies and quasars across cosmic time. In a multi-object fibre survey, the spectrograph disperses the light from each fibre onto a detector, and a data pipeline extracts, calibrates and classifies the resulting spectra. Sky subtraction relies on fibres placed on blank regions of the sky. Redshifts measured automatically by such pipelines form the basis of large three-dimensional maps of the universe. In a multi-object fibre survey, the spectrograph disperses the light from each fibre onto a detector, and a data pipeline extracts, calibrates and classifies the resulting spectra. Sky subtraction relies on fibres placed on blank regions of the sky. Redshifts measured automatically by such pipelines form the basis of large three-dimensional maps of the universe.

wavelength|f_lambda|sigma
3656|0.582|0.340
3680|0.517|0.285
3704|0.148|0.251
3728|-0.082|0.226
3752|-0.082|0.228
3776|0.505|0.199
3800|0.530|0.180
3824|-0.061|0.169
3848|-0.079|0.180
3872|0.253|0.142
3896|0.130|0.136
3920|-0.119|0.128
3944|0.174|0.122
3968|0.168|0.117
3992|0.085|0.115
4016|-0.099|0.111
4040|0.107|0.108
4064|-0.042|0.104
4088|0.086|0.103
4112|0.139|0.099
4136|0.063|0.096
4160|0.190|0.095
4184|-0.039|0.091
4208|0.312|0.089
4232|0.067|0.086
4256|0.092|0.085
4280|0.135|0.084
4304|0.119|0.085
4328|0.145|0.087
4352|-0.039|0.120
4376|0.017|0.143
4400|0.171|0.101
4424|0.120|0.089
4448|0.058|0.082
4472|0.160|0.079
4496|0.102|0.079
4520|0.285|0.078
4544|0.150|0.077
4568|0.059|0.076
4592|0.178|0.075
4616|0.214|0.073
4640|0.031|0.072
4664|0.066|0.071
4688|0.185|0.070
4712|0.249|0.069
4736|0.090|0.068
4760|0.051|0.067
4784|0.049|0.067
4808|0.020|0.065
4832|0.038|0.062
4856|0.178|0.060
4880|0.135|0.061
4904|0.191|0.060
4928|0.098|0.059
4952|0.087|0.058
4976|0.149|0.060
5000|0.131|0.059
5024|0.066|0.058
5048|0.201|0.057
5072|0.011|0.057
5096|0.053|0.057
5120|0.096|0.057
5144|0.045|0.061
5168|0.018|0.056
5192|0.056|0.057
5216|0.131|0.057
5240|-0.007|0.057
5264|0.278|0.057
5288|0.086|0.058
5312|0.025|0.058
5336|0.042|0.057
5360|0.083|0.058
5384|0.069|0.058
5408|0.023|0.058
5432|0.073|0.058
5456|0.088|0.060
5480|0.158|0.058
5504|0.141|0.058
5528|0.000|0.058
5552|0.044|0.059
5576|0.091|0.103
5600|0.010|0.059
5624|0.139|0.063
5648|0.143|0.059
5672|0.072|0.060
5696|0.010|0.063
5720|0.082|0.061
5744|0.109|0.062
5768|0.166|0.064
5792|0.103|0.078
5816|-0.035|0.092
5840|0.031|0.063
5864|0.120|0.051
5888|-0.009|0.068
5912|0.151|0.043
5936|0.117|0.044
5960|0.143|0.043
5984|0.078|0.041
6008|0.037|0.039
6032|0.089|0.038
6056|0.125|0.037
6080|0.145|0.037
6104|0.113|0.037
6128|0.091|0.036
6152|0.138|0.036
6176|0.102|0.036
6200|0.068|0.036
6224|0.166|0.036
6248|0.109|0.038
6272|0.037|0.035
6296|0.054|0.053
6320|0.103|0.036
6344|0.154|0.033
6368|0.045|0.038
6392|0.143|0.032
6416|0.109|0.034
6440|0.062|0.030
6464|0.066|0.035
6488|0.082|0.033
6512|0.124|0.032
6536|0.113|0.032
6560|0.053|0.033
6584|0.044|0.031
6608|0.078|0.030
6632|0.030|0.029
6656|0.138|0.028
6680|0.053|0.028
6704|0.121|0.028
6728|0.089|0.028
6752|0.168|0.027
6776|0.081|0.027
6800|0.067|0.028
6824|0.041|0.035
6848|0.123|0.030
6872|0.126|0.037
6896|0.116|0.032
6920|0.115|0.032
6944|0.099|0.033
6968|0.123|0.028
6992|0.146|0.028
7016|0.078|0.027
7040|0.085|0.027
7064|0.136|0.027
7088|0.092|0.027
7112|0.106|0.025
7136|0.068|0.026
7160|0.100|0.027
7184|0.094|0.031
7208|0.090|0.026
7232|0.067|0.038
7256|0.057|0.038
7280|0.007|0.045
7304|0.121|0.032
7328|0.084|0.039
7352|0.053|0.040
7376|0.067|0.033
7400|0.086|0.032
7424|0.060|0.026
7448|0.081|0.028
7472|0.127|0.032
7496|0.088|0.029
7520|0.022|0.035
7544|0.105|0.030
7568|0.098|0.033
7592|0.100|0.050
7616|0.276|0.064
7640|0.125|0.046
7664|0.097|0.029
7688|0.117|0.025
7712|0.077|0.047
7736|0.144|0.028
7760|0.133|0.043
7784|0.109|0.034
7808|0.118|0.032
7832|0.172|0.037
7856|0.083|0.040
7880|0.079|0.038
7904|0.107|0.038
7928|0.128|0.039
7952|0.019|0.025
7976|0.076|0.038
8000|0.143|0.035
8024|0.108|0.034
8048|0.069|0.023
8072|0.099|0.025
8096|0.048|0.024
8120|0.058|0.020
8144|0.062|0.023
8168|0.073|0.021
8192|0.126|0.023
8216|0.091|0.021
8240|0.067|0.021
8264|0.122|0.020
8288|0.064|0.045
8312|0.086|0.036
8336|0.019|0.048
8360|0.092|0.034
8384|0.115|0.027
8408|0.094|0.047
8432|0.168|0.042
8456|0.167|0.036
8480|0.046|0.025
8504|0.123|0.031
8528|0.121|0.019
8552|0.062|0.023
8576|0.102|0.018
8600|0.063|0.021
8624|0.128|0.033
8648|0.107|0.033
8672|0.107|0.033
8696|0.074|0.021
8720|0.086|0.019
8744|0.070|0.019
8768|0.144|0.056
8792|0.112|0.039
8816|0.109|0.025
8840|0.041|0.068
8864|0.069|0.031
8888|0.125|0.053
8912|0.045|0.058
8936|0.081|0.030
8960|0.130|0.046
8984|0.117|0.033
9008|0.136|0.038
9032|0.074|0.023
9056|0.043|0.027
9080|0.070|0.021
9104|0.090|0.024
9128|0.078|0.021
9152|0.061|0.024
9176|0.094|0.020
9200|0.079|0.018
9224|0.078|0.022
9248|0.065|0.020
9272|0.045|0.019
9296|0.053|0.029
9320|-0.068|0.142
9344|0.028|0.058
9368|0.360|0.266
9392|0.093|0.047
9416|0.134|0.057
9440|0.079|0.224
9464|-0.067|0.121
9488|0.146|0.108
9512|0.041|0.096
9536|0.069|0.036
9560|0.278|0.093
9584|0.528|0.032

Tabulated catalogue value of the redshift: 1.569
